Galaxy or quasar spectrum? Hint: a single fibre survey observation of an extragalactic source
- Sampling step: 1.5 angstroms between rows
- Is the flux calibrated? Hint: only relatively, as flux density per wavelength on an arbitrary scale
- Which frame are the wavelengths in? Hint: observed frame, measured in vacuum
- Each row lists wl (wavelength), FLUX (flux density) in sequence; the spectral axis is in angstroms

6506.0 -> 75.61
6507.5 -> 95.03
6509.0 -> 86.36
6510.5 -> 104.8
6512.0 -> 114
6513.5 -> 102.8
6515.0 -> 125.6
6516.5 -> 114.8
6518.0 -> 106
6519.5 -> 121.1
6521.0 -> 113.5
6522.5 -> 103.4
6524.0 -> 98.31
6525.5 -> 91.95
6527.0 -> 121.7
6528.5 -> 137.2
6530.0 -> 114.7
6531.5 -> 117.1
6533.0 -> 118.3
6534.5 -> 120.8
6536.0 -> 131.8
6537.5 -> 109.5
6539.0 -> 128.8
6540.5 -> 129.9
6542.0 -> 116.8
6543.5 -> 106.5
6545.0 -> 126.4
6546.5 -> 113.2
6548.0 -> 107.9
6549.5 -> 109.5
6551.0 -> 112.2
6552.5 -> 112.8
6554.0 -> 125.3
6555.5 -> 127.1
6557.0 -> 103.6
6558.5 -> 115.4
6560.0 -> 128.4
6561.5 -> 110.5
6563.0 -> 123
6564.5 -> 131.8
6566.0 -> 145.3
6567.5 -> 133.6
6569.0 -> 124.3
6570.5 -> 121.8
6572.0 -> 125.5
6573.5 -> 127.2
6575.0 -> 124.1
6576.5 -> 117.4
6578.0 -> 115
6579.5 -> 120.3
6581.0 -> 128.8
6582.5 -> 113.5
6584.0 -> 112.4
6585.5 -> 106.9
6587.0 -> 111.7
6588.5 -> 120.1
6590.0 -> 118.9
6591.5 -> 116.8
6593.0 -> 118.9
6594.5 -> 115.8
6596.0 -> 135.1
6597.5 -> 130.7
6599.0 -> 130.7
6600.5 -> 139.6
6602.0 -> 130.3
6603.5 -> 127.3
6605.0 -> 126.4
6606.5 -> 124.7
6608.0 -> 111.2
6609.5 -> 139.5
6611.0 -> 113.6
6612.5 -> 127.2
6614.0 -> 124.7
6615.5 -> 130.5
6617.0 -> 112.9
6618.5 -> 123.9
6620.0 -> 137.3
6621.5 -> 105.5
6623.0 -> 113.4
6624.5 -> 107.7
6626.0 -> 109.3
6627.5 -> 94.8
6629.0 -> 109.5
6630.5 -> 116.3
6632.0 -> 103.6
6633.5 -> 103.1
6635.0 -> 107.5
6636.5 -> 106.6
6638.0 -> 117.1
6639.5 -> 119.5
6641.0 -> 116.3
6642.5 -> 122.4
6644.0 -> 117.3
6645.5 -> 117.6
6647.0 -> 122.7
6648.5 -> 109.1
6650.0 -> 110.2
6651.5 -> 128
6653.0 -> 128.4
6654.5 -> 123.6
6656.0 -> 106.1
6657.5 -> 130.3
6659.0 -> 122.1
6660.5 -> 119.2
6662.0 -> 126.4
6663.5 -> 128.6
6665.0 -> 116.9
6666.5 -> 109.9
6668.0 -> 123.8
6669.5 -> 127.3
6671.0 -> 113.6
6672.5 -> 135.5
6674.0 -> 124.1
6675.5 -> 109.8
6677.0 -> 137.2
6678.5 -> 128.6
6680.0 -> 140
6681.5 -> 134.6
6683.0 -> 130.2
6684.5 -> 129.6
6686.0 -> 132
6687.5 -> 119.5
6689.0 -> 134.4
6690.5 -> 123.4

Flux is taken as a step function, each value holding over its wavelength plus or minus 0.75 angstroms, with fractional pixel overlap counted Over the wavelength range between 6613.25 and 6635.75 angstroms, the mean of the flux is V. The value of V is 113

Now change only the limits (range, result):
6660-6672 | 121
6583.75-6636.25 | 119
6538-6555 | 117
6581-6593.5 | 116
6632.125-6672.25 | 118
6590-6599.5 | 124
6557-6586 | 122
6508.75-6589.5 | 117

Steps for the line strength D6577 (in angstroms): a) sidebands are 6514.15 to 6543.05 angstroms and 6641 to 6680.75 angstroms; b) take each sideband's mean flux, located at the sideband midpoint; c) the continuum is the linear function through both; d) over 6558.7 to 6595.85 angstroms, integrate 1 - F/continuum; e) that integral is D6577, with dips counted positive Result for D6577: -0.86 angstroms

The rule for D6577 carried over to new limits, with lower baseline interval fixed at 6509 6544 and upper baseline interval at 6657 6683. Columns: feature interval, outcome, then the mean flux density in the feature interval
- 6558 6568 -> -0.82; 127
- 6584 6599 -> -0.02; 120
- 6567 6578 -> -0.55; 124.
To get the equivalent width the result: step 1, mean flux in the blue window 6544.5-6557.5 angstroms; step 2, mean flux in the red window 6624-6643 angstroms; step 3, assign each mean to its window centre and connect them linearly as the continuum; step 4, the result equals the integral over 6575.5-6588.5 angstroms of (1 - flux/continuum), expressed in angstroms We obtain -0.3 angstroms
